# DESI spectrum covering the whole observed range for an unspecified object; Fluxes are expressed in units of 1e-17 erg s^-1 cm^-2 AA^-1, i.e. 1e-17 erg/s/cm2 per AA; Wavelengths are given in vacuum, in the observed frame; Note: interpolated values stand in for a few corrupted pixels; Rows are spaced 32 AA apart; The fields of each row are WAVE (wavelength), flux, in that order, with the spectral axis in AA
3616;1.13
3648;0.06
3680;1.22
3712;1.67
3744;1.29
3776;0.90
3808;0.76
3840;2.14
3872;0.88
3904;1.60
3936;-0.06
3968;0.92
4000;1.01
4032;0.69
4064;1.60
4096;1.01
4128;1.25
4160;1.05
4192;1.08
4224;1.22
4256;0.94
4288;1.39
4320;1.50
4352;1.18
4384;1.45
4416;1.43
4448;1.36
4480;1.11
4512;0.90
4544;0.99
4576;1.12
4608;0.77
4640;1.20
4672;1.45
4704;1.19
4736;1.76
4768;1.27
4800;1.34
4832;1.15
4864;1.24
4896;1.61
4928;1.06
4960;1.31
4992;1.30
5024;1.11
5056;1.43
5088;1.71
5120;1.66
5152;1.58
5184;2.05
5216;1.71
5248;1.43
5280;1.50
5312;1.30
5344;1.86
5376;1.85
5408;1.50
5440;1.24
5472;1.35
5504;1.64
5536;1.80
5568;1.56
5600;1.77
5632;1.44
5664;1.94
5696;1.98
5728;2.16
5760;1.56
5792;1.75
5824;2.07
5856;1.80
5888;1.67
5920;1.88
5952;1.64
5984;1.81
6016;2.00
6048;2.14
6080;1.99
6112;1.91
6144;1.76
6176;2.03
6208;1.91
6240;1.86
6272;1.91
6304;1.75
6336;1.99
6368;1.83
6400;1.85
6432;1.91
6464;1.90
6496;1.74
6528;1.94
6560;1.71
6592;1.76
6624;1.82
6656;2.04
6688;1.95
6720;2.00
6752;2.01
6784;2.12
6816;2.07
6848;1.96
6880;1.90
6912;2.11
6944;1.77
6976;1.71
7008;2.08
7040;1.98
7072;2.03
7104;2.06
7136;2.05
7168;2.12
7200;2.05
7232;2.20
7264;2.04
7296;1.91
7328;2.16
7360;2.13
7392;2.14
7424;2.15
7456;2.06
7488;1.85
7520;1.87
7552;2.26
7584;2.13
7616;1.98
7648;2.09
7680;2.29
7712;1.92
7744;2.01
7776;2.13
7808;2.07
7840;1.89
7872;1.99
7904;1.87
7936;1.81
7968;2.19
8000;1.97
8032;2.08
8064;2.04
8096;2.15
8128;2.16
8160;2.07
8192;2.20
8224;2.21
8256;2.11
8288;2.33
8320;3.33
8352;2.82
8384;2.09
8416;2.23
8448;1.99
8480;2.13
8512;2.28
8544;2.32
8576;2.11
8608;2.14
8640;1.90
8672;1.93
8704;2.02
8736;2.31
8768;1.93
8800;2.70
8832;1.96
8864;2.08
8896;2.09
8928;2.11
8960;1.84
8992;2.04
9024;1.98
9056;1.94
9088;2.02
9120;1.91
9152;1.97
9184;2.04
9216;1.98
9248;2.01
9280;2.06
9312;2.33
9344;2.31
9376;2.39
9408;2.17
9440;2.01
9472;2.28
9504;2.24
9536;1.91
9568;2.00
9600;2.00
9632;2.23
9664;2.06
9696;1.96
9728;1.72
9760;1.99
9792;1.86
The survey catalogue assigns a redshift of 0.27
